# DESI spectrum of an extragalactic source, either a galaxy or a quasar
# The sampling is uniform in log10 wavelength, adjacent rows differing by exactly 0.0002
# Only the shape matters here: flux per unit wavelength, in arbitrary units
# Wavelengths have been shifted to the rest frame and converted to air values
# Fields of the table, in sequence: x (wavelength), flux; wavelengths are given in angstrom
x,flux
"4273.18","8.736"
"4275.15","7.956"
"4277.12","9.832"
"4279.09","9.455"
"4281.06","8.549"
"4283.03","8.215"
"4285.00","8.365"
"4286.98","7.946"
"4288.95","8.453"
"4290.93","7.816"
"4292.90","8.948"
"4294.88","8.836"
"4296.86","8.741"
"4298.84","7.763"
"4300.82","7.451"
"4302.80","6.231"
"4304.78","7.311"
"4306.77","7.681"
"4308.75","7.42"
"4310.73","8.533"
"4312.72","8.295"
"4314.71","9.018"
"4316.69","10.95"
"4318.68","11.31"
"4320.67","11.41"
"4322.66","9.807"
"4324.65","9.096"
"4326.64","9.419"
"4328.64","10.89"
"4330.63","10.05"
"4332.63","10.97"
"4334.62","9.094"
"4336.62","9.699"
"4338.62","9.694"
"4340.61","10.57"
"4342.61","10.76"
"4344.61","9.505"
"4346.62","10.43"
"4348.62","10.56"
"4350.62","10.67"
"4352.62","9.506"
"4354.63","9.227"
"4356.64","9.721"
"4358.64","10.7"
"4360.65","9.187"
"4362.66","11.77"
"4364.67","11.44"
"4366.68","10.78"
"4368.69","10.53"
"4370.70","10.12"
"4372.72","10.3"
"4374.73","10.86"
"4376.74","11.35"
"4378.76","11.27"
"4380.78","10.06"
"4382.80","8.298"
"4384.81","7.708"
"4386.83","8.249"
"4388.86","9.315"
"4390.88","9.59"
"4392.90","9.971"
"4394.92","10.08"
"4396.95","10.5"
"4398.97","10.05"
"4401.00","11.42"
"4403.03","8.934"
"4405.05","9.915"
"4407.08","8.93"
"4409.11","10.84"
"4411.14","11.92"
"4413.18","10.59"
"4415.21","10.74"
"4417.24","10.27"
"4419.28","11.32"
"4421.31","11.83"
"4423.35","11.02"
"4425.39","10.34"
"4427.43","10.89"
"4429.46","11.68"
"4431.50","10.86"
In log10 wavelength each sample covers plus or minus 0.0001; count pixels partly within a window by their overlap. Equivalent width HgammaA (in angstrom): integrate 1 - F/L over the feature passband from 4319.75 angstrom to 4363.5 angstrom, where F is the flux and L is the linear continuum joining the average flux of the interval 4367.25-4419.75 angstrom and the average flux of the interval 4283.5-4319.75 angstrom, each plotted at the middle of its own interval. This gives -4.7 angstrom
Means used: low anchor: 8.4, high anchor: 10.1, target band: 10.1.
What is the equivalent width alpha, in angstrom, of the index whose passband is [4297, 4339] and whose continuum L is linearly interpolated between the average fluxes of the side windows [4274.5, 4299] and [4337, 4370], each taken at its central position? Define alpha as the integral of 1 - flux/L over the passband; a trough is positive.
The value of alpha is 1.2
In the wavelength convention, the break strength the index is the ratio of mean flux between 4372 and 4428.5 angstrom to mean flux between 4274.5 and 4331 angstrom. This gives 1.2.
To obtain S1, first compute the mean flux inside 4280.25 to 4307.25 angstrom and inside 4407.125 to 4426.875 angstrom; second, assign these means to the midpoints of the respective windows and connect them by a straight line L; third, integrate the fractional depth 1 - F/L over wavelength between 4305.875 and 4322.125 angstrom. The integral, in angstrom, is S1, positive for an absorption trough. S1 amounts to -1.6 angstrom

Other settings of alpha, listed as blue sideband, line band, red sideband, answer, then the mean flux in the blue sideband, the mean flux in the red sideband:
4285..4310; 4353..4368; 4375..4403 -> -1.8 angstrom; 7.91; 9.83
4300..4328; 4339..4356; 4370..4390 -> -1.5 angstrom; 8.89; 9.74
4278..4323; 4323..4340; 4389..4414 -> -1.4 angstrom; 8.62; 10.2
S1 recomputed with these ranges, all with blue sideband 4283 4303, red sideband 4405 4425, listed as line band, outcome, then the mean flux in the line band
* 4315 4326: -2.10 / 10.4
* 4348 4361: -0.69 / 9.96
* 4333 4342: -0.79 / 9.9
